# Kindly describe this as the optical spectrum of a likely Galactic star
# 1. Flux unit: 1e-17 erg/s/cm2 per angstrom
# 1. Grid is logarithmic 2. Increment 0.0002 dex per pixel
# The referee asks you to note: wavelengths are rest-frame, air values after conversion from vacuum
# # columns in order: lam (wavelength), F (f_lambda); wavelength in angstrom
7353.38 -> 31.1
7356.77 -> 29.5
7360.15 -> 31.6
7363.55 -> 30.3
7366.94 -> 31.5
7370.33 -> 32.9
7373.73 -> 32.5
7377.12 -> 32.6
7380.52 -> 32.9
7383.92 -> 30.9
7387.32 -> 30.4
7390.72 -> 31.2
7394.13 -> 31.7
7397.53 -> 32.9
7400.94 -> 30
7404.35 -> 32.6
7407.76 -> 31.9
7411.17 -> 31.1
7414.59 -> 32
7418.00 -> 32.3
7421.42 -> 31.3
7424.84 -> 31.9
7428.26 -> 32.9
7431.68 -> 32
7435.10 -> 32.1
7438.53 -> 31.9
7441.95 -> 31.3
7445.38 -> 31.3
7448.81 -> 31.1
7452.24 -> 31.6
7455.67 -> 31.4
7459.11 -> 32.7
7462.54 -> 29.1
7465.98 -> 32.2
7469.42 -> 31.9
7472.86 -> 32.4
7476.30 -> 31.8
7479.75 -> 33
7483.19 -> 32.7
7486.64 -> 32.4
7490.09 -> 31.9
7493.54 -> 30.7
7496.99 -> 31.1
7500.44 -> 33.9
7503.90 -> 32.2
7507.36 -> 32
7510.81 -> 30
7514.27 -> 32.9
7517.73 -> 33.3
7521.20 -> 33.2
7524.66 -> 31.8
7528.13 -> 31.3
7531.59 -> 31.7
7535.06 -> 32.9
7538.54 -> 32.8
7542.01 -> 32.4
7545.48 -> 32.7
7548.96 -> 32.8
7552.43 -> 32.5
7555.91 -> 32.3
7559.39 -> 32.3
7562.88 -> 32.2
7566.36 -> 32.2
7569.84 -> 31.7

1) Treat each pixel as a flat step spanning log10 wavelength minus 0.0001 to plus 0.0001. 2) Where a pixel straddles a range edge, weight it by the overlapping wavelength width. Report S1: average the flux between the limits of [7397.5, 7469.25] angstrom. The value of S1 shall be 31.7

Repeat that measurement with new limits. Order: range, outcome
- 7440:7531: 31.9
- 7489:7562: 32.2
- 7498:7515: 32.1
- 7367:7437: 31.9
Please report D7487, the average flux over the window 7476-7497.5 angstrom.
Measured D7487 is 32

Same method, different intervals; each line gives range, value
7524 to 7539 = 32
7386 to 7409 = 31.5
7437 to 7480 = 31.6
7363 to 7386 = 32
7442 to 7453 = 31.3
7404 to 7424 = 31.8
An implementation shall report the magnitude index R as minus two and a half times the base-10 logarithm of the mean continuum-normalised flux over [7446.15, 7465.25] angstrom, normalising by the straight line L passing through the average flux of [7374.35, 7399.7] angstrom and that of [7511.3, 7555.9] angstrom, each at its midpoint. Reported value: 0.03 mag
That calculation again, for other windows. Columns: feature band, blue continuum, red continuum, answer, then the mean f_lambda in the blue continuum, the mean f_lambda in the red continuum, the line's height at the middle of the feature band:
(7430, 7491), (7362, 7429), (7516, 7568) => 0.01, 31.8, 32.4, 32.1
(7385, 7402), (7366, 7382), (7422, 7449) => 0.04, 32.5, 31.8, 32.3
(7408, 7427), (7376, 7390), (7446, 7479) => 0.00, 31.6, 31.6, 31.6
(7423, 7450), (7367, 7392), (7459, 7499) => 0.00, 31.9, 31.8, 31.9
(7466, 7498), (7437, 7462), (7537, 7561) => -0.01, 31.5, 32.6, 31.8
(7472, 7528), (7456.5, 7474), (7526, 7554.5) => -0.01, 31.6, 32.4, 32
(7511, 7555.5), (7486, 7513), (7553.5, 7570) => -0.01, 31.8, 32.2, 32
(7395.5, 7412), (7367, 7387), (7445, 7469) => 0.01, 32.2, 31.4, 31.9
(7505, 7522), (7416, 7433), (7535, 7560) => 0.01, 32.1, 32.6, 32.4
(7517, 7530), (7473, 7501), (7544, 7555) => 0.00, 32.1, 32.6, 32.4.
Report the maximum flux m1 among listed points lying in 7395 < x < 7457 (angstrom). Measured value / 32.9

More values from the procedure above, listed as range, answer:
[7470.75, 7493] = 33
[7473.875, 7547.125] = 33.9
